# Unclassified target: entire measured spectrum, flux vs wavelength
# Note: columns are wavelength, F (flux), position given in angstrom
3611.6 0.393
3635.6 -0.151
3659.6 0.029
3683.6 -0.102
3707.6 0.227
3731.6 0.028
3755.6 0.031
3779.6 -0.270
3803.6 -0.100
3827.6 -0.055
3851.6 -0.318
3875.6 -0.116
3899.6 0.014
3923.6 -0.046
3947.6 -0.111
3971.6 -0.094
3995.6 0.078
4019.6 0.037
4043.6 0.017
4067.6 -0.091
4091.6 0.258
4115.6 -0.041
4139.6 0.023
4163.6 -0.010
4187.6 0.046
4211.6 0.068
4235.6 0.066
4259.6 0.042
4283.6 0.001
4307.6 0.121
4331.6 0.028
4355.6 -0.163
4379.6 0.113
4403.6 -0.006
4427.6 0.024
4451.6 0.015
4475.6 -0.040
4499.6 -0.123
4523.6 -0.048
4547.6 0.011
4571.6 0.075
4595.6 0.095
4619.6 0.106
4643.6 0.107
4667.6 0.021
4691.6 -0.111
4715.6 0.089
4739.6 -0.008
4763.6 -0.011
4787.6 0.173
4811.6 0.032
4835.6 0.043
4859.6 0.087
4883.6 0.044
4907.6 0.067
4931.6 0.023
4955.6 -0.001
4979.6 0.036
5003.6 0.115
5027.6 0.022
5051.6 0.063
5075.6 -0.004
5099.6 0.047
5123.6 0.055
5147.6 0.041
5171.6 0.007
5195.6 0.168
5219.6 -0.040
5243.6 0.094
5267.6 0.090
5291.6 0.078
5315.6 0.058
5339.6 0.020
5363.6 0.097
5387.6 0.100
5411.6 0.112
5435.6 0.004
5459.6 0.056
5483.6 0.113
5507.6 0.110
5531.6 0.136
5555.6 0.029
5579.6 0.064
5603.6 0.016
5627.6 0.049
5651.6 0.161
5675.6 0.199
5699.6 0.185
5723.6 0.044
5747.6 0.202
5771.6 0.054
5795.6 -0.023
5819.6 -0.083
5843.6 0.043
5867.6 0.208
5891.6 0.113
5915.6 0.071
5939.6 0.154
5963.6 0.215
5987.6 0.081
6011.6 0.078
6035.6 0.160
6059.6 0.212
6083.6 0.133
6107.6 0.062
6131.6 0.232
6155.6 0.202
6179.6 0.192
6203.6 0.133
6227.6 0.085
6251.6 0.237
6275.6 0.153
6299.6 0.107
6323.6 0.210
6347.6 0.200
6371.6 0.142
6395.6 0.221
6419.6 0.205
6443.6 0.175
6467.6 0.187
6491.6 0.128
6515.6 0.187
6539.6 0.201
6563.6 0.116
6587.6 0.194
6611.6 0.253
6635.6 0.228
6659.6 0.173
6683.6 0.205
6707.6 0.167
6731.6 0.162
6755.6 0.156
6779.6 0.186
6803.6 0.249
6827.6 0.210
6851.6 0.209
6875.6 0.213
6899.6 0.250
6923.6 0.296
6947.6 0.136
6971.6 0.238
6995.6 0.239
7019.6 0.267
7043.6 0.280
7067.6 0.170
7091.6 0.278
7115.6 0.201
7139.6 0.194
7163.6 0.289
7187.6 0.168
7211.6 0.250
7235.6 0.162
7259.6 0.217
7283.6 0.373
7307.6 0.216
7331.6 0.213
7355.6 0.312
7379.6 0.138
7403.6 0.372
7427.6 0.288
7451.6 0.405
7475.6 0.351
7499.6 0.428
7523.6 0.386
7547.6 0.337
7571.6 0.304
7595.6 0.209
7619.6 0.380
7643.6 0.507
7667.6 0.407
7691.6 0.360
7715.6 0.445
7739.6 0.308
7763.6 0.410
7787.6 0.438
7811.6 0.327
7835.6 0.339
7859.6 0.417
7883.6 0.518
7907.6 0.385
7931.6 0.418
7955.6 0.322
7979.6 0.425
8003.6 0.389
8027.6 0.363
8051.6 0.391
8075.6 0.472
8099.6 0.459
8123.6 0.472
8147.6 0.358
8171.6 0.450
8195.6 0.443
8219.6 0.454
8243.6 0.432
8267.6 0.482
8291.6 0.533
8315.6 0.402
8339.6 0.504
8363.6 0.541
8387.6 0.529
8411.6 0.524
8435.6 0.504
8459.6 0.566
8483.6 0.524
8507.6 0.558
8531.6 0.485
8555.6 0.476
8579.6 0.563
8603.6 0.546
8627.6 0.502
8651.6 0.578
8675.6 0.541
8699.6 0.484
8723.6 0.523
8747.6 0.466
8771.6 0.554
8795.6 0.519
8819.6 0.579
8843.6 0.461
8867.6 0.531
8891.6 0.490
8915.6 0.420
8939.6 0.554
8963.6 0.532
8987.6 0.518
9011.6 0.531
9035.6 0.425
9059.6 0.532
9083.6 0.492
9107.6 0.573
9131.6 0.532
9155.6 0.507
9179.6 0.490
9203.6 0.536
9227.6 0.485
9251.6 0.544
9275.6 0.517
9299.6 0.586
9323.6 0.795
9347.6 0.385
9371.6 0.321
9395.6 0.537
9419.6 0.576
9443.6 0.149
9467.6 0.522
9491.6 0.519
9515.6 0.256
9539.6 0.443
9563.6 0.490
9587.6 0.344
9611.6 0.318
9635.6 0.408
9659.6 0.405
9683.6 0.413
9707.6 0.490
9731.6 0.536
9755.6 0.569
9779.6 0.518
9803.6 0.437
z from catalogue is 0.86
